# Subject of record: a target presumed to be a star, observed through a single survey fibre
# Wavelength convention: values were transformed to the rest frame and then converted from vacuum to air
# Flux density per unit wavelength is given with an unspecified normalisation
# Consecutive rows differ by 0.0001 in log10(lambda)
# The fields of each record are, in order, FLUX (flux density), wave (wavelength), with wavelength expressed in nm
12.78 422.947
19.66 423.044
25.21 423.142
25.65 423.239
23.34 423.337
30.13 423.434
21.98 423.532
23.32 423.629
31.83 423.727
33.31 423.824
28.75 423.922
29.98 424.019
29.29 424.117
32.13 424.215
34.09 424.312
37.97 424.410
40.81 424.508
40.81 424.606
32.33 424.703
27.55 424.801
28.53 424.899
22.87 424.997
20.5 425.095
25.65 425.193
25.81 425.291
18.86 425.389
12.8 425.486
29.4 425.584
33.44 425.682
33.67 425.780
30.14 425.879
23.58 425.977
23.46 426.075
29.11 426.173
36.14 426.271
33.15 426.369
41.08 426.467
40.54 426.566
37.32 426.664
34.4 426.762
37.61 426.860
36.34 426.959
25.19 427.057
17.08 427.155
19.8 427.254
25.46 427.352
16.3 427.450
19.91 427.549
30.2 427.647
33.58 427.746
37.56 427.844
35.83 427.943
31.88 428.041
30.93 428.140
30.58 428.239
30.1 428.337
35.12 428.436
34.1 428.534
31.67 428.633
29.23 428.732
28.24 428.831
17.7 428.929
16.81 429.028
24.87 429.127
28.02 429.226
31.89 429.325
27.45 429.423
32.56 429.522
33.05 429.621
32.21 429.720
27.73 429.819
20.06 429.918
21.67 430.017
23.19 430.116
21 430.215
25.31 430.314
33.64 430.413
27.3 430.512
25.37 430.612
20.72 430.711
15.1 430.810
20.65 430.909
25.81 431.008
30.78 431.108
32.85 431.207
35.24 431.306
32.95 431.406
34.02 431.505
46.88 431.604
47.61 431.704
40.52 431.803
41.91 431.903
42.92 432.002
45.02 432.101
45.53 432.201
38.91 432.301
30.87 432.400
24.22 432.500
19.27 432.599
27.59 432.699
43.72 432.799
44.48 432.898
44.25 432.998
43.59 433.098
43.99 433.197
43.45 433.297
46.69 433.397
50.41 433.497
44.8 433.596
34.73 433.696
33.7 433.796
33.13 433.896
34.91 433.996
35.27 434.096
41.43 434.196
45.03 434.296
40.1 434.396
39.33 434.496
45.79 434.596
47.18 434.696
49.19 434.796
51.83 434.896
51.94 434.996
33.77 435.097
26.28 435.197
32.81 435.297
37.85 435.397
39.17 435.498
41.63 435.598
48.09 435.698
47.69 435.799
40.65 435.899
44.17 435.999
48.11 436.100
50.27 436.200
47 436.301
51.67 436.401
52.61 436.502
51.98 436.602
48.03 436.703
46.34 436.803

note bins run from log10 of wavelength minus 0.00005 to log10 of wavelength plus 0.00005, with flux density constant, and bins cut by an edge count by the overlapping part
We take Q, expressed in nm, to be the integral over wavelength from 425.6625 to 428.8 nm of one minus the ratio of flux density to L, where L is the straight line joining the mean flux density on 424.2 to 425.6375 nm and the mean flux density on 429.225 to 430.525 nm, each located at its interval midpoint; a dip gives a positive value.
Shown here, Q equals -0.29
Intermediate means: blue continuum 28.6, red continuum 27.5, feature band 30.7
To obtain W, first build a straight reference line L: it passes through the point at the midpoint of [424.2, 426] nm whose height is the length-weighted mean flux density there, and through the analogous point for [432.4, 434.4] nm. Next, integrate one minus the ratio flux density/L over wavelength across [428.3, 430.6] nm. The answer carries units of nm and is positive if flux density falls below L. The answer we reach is 0.44 nm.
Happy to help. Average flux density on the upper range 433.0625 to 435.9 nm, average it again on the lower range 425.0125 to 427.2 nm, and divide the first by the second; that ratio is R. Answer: 1.4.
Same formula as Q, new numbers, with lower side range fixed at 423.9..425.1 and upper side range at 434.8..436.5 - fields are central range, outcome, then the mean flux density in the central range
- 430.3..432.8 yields 0.42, 32.8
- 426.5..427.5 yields 0.15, 29.2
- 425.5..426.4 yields 0.10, 29.5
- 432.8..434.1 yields 0.00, 41.3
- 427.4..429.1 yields 0.33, 28.8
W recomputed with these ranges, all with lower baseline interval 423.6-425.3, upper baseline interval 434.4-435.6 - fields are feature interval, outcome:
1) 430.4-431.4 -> 0.28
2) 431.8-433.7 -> -0.04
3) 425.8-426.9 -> -0.03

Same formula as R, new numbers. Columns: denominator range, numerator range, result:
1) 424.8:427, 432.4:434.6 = 1.31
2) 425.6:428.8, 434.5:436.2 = 1.40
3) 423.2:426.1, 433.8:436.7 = 1.52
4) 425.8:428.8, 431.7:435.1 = 1.33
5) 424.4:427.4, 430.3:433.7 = 1.21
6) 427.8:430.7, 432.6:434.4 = 1.41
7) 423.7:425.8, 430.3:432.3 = 1.15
